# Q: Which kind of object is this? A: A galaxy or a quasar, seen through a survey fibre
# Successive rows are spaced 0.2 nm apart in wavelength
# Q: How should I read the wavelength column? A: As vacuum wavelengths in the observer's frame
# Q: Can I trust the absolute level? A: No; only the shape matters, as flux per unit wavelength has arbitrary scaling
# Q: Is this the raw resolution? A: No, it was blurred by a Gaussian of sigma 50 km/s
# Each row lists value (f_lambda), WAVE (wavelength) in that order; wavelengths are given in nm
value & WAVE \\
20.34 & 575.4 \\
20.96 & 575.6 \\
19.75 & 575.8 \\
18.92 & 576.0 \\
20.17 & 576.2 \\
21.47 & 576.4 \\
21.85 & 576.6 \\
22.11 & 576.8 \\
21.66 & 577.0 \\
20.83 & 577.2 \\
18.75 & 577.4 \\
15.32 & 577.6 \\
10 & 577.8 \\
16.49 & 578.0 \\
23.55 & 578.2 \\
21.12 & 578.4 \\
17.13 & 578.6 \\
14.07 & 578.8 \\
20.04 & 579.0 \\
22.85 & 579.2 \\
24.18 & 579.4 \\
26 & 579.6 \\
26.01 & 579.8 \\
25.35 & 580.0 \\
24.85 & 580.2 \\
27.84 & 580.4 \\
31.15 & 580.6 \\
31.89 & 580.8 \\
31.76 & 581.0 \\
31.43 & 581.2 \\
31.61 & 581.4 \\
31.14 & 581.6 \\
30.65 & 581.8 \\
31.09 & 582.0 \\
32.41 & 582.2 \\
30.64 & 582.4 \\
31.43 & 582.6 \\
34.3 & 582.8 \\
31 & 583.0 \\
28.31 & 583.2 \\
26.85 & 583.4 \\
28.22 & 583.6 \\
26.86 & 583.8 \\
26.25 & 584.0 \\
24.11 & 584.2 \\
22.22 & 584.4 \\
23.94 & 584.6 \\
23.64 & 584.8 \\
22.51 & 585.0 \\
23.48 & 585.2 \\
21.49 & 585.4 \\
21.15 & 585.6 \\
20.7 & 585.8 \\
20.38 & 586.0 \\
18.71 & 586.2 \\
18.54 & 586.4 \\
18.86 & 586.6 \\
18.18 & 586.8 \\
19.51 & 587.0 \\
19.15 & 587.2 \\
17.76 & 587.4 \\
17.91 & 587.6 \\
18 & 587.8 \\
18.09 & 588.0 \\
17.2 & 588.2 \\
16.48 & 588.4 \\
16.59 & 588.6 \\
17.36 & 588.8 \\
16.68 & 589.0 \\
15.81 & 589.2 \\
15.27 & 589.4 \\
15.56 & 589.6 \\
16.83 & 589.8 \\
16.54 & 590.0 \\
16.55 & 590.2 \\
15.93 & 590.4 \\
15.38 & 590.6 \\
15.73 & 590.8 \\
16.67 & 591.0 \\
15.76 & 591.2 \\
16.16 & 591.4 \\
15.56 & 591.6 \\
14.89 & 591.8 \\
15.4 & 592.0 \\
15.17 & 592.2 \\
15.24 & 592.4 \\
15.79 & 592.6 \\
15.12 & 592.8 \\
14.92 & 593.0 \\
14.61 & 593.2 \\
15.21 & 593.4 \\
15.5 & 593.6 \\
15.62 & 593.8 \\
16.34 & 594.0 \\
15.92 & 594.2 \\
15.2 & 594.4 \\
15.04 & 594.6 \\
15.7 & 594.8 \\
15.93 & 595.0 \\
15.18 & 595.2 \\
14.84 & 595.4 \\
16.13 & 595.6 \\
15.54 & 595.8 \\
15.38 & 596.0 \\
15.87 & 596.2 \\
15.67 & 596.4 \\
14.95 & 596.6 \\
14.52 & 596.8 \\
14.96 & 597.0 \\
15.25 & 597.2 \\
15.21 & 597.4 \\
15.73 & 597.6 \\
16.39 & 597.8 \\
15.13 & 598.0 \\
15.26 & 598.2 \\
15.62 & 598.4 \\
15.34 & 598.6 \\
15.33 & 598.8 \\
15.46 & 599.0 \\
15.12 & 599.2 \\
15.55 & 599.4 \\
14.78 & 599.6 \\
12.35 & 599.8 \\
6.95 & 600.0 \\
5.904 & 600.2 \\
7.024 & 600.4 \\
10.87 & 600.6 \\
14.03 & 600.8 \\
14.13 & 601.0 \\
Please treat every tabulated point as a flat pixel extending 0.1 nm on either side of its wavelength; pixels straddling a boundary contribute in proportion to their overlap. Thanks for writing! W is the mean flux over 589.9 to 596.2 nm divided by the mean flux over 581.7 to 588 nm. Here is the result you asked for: 0.65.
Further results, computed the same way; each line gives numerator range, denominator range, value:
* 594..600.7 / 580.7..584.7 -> 0.49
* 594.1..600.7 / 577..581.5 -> 0.62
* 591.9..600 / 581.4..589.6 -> 0.67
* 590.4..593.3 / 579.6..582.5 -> 0.52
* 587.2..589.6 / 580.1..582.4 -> 0.56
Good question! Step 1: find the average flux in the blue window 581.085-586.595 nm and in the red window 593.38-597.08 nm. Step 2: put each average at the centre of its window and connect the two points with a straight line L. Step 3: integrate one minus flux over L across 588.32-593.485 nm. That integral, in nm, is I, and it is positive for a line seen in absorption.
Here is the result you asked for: 0.98 nm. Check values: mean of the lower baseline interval 26.3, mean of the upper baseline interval 15.5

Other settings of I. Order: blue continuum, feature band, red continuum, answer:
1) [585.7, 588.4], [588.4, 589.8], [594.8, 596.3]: 0.13 nm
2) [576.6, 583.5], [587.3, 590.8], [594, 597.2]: 0.52 nm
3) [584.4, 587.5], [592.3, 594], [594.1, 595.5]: 0.11 nm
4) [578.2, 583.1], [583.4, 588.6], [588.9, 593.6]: 0.16 nm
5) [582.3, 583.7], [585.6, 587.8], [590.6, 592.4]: 0.44 nm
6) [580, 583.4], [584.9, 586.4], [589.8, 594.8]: 0.24 nm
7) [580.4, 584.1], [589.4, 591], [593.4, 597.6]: 0.40 nm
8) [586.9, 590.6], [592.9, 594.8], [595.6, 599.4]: 0.08 nm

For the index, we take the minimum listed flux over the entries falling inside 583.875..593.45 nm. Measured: 14.61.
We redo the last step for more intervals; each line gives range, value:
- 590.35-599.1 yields 14.52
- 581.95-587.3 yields 18.18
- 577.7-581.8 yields 10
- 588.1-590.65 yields 15.27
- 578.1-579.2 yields 14.07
